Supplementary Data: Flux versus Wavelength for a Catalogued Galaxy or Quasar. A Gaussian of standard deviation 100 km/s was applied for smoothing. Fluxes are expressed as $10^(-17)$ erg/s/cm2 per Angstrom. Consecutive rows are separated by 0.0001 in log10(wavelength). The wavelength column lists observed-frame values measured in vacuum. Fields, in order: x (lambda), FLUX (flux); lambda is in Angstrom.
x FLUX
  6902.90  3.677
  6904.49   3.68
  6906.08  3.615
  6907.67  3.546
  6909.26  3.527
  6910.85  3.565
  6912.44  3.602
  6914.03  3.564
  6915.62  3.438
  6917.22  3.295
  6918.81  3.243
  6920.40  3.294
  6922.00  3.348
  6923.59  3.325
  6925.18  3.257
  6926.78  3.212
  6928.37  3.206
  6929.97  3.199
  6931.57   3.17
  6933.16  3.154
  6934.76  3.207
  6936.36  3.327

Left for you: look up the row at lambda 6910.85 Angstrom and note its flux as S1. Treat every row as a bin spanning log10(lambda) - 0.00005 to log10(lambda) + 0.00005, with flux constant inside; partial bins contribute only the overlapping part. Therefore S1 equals 3.565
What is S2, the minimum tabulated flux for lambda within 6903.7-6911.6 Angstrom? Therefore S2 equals 3.527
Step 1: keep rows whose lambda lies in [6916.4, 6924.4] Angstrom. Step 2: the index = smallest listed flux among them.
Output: 3.243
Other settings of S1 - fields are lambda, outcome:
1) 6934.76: 3.207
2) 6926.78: 3.212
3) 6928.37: 3.206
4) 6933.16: 3.154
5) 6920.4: 3.294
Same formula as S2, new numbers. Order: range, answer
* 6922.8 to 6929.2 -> 3.206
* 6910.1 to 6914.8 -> 3.564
